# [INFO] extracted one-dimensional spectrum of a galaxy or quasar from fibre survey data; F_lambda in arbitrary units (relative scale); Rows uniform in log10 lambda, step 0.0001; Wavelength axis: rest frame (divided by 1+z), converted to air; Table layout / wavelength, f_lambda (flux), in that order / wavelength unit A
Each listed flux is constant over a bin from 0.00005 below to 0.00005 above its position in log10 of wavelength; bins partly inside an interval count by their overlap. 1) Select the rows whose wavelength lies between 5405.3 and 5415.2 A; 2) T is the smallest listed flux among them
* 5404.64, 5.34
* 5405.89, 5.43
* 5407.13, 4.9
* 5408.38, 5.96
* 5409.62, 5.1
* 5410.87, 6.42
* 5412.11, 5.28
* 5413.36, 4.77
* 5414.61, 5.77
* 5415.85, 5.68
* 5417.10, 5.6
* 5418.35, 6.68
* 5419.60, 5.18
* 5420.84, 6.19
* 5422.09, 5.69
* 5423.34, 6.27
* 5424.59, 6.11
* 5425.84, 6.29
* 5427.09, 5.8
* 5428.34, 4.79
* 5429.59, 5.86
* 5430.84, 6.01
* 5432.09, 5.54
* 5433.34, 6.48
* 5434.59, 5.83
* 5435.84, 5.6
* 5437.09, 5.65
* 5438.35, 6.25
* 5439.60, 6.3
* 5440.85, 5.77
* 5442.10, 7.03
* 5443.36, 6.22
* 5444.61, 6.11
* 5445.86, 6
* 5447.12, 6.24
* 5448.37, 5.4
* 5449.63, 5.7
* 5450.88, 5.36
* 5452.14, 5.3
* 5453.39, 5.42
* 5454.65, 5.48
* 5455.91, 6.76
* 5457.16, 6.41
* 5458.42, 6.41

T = 4.77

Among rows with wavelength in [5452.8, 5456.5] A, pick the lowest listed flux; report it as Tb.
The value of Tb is 5.42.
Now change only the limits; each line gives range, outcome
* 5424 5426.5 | 6.11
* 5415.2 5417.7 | 5.6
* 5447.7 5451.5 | 5.36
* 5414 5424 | 5.18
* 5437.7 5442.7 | 5.77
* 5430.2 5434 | 5.54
